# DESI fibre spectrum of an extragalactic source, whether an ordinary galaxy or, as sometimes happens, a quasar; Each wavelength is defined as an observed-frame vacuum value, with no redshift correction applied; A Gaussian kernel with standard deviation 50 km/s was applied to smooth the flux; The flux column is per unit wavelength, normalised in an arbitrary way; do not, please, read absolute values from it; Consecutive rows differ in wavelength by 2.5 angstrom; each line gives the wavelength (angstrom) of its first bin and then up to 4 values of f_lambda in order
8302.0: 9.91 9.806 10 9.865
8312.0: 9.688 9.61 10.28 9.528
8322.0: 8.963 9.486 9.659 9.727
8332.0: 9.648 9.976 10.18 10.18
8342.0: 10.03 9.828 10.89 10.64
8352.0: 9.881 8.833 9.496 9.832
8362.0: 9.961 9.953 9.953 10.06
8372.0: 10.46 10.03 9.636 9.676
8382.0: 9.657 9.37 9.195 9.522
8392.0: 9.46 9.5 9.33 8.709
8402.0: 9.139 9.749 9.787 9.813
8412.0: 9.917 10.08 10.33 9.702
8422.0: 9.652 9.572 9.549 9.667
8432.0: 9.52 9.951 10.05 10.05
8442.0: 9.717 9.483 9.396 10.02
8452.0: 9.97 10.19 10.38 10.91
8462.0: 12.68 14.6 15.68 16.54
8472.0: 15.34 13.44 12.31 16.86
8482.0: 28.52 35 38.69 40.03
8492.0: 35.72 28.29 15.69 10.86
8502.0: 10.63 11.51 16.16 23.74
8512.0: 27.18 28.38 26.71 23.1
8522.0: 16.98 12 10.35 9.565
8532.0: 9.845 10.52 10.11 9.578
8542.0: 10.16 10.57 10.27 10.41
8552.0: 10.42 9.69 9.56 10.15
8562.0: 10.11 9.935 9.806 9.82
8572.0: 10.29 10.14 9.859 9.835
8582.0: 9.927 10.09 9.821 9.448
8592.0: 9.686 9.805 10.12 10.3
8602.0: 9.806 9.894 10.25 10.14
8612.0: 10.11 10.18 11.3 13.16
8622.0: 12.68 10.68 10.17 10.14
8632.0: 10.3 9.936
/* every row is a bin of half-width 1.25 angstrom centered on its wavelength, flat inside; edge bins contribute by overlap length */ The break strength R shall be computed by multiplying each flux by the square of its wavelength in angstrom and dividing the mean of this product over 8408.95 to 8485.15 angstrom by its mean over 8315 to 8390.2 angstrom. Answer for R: 1.29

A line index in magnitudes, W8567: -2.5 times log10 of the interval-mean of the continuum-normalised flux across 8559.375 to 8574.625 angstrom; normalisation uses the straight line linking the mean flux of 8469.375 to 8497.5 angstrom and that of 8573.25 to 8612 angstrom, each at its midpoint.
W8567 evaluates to 0.32 mag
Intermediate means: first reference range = 25.3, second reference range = 9.95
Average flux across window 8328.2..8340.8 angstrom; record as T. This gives 9.94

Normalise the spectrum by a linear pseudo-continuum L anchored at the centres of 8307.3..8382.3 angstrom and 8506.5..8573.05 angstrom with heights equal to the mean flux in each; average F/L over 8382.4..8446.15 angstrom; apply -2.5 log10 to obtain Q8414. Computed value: 0.16 mag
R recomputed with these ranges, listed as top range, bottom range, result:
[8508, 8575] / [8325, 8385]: 1.41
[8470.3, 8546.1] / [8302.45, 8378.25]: 1.99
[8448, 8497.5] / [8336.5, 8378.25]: 2.01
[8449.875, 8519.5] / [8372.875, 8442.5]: 2.09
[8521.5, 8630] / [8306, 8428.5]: 1.12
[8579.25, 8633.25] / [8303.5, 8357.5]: 1.13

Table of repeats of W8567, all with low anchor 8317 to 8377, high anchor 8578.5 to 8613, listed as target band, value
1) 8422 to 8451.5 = 0.02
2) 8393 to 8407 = 0.06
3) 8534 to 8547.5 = -0.03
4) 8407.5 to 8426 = 0.00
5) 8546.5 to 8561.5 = -0.02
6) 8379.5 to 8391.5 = 0.05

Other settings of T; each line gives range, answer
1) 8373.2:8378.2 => 9.84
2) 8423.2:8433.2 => 9.58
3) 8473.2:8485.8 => 21.3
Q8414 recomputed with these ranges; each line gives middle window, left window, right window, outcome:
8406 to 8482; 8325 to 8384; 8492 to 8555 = 0.128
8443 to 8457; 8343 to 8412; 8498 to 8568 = 0.167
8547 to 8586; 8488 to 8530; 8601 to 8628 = 0.455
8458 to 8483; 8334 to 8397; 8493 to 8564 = -0.207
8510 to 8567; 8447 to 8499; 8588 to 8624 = 0.128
